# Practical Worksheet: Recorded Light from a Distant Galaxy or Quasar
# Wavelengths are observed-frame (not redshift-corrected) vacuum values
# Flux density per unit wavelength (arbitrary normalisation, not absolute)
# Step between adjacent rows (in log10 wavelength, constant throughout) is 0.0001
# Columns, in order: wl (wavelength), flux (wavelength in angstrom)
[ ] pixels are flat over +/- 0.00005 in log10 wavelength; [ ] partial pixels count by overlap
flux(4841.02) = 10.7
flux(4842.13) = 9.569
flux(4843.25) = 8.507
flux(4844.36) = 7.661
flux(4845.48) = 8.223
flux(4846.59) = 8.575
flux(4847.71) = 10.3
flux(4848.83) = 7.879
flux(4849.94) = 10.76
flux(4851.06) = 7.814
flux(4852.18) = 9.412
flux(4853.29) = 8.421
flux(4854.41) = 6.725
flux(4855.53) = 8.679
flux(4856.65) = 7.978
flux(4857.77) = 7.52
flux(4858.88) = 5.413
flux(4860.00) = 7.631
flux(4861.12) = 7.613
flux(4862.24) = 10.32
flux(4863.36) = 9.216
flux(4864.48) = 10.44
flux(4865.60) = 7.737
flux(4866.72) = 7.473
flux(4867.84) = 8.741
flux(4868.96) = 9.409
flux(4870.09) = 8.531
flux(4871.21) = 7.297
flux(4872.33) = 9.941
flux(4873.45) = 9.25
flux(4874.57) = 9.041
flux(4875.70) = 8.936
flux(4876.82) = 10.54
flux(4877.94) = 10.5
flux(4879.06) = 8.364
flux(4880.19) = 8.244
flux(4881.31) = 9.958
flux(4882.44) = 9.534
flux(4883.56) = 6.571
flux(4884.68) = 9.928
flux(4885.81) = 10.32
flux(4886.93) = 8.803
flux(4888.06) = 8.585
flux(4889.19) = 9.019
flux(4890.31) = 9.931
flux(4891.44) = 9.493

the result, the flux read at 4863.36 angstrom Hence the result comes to 9.216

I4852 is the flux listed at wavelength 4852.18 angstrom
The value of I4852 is 9.412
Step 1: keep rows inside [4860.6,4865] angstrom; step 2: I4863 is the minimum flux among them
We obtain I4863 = 7.613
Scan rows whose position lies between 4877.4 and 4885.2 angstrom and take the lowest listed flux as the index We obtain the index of 6.571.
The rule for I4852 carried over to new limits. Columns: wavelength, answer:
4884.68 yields 9.928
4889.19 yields 9.019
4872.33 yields 9.941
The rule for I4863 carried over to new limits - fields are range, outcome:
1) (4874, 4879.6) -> 8.364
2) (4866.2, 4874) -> 7.297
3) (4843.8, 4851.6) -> 7.661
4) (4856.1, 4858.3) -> 7.52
